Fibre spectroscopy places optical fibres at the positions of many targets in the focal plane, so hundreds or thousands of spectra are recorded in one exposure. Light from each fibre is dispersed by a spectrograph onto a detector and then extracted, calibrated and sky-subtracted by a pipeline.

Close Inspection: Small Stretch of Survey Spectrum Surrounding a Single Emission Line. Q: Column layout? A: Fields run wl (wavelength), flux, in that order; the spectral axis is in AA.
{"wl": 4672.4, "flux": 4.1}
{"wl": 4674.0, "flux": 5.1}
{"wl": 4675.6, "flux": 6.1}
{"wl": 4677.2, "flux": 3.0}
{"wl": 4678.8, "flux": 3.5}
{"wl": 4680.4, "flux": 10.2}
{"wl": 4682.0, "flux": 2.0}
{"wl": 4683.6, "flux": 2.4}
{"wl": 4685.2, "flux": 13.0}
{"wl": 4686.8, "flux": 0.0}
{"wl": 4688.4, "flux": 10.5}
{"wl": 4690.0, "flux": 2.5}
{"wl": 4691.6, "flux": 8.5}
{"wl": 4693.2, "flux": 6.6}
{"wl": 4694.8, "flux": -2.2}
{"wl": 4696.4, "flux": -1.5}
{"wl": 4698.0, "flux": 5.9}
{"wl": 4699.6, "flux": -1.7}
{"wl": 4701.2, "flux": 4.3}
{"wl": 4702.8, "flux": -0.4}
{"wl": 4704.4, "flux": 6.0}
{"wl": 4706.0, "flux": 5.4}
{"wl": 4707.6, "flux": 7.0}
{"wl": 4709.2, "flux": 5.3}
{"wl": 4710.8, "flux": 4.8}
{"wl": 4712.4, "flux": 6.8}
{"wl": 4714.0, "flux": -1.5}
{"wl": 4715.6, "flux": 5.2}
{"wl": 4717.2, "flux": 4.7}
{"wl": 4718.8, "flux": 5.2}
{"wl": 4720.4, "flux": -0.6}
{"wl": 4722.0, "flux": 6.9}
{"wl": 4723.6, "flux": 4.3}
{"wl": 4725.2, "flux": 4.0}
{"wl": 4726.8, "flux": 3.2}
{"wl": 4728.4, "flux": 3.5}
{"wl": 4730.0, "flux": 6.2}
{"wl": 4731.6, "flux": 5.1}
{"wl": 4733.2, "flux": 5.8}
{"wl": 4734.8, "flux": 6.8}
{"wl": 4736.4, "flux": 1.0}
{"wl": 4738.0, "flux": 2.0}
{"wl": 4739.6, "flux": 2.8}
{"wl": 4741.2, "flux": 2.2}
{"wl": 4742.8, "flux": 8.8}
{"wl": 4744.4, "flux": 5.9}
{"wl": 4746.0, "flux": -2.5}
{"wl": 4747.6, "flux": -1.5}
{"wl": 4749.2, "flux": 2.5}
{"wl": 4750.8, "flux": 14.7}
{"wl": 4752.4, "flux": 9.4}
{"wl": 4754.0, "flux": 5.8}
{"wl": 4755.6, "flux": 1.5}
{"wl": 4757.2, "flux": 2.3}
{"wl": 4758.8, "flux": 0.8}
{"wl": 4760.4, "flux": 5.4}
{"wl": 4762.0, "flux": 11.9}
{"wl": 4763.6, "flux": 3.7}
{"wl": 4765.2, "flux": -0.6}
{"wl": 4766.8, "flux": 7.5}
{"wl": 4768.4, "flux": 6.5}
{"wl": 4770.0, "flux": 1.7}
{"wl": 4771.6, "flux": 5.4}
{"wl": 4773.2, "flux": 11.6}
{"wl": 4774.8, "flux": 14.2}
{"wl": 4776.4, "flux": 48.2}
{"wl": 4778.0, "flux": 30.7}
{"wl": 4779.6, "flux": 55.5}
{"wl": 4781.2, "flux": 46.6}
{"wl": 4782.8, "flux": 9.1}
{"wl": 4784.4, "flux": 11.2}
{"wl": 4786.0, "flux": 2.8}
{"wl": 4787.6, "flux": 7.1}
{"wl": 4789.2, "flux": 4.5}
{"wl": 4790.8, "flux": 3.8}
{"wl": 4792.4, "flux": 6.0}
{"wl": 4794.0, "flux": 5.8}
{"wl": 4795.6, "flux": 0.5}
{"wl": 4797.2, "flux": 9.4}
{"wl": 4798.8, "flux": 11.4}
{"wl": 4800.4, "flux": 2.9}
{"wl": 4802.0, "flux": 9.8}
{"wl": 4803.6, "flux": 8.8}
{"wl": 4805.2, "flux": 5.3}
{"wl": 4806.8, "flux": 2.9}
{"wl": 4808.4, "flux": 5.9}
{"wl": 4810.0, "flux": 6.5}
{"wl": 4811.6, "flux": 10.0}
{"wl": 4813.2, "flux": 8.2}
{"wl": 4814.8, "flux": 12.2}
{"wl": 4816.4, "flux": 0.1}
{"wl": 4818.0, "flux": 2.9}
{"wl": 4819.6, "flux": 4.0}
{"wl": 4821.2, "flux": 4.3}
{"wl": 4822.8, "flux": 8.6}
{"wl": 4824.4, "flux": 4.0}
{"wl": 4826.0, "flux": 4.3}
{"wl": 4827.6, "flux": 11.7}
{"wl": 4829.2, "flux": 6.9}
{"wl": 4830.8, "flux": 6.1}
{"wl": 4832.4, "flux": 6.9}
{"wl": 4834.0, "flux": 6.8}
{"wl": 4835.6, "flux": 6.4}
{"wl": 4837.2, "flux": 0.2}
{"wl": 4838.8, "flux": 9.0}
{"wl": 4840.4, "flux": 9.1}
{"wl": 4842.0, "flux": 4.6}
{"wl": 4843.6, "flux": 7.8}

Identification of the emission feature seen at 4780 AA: [O II]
